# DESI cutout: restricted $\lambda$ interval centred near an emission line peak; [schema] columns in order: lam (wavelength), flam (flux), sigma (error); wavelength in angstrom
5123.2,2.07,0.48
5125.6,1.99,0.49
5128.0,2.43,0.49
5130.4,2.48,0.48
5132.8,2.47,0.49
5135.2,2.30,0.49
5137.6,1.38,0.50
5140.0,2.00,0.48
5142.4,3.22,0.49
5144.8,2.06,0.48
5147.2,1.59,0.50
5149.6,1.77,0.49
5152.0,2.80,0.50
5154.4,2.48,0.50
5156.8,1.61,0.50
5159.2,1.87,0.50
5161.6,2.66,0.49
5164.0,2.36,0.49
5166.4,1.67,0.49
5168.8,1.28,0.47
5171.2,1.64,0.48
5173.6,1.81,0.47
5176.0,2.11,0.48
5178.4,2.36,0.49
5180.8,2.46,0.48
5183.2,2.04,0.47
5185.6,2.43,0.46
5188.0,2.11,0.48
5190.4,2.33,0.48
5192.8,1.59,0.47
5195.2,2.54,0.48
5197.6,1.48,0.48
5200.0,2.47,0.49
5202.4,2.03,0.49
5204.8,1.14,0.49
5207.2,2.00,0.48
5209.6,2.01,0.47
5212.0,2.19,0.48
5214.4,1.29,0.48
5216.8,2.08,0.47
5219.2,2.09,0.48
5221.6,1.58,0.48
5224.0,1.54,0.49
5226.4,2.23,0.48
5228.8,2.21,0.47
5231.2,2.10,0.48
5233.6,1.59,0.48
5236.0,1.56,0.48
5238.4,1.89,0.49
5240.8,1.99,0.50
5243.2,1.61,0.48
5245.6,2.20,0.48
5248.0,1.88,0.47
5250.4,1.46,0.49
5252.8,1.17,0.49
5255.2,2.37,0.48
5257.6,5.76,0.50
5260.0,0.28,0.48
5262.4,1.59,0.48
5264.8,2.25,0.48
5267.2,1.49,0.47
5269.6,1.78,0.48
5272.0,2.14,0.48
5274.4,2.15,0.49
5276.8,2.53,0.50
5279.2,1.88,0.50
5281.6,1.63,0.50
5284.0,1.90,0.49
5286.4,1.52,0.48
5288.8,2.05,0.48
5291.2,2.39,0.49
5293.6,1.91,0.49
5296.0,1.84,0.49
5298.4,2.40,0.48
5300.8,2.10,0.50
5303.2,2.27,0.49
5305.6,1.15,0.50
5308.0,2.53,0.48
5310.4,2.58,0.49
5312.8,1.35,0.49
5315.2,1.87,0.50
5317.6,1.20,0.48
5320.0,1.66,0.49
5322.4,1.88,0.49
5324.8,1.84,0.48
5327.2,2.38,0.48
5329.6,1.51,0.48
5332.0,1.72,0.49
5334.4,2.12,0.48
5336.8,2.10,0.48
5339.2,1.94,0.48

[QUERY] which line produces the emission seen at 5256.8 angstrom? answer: H-beta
